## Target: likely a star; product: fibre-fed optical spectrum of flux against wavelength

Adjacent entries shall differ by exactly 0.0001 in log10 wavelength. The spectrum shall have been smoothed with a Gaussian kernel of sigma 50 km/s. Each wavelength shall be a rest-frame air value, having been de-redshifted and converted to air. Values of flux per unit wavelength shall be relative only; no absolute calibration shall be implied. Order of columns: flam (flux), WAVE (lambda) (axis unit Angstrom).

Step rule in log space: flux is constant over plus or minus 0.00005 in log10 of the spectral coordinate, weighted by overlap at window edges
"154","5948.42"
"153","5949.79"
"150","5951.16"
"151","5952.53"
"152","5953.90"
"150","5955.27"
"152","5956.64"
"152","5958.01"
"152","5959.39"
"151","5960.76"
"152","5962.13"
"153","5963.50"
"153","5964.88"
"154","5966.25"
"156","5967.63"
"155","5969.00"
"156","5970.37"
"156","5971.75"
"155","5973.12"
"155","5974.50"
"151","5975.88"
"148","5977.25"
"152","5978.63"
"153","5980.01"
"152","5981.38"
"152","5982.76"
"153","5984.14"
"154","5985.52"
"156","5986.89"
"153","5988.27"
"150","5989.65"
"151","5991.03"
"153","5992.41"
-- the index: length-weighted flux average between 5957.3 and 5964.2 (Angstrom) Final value 152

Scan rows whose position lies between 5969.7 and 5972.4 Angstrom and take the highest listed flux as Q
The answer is 156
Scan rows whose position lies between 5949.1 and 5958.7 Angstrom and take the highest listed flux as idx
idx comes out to 153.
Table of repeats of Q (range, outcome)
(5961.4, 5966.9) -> 154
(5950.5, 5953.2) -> 151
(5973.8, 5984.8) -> 155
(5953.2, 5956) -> 152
